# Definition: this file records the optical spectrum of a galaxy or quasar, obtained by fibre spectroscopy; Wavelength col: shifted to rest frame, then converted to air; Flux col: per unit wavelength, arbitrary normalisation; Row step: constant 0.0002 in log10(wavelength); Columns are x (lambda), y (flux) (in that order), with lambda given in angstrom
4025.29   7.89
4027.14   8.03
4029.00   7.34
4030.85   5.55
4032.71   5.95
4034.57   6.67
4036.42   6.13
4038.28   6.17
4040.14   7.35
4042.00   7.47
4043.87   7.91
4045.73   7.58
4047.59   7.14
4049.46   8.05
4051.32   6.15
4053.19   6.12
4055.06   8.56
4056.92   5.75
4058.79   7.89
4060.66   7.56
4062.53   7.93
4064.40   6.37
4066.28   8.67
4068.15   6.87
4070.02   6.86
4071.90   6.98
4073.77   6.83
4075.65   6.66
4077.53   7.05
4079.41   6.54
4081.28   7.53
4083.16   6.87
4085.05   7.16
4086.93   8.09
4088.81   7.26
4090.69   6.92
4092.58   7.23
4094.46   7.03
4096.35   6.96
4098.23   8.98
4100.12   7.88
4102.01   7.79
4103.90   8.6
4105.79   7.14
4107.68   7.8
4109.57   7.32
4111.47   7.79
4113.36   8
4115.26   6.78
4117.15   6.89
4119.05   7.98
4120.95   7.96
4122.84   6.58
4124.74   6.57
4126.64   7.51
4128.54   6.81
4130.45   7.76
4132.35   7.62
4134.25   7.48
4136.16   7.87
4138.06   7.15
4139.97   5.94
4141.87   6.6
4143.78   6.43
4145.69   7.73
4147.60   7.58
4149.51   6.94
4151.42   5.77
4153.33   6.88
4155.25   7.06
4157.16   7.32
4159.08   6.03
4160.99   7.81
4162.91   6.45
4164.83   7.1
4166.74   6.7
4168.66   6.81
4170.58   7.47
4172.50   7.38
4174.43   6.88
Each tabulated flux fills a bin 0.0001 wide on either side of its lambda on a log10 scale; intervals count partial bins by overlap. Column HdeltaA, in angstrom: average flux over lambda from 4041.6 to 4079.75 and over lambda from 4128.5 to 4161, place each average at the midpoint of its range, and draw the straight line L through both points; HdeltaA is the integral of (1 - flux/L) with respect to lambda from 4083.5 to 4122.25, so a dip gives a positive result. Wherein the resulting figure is -2.4 angstrom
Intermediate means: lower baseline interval 7.19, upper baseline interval 7.03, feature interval 7.56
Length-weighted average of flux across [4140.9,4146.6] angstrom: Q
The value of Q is 6.91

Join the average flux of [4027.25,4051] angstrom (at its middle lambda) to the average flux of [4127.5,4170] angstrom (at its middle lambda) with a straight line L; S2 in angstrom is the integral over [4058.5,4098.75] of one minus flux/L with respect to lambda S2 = -1.6 angstrom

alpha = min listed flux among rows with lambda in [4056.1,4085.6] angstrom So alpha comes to 5.75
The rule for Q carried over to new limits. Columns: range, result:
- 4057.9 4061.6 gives 7.72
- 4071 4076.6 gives 6.82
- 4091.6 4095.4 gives 7.13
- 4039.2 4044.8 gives 7.57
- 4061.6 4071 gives 7.33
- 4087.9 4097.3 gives 7.09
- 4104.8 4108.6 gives 7.48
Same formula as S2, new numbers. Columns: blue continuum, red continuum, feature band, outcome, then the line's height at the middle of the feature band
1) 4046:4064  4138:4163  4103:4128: -1.65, 6.98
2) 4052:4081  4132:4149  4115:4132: -0.26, 7.13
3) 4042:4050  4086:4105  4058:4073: 0.51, 7.64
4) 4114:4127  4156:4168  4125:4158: -0.13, 7.04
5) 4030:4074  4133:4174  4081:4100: -1.11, 7.01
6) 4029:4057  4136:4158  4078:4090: -0.58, 6.9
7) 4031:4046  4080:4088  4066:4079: 0.36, 7.23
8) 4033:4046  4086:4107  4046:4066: -0.17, 7.15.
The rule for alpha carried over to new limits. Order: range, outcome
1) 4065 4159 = 5.77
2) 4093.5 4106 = 6.96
